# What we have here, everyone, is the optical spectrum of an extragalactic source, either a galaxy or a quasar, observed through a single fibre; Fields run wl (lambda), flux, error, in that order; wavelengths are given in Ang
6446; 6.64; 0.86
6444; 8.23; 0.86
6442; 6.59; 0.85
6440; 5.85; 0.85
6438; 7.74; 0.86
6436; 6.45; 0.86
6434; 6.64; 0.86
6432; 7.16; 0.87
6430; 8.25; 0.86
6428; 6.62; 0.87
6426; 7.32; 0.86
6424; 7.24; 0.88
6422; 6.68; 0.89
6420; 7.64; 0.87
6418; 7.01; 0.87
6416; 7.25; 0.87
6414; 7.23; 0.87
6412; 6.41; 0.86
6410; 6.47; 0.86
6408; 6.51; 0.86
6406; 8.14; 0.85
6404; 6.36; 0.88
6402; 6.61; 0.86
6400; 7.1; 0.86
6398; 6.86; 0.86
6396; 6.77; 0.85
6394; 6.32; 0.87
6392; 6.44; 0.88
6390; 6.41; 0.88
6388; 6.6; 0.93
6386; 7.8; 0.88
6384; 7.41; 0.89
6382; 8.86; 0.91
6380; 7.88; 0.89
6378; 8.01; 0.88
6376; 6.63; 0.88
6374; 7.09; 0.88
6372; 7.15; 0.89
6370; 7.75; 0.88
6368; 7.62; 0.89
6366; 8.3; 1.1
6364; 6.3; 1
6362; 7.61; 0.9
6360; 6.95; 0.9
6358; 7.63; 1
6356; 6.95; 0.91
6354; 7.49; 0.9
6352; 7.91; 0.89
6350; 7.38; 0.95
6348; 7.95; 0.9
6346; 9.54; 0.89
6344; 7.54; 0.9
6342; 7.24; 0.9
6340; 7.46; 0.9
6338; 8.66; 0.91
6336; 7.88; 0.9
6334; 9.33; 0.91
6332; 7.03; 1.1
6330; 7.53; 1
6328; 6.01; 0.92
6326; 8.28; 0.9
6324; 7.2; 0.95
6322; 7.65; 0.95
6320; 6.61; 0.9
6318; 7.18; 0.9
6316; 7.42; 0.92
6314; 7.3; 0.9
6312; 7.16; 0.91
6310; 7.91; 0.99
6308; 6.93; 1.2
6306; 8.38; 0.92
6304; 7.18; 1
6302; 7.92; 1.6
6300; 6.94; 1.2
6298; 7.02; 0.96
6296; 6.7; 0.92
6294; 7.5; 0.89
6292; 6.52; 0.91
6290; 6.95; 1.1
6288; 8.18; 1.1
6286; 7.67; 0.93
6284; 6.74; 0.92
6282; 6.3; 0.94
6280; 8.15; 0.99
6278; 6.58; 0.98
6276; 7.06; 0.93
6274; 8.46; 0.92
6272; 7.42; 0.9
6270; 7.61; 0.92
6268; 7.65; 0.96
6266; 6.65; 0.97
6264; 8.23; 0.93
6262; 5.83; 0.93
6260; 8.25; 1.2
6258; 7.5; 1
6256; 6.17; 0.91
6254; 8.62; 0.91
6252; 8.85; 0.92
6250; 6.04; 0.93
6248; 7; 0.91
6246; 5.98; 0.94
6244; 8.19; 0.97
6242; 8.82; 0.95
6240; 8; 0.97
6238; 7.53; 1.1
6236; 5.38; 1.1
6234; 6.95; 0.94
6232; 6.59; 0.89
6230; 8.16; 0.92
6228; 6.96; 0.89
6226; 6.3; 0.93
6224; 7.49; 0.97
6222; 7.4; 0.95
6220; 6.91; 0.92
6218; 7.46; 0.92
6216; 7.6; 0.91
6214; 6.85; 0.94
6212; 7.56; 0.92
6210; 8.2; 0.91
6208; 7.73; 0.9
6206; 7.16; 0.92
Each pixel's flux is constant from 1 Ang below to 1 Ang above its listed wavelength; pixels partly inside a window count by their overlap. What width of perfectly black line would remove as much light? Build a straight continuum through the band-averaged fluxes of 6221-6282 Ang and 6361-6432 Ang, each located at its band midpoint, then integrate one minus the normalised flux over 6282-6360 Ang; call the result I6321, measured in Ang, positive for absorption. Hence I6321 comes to -2.5 Ang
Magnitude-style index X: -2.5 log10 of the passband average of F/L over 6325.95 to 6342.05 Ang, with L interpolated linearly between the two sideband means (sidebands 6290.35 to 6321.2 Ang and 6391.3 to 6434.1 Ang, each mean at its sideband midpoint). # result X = -0.079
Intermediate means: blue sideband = 7.24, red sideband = 6.97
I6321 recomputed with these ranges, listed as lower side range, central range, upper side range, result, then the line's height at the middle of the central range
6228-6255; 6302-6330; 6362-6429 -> -0.38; 7.25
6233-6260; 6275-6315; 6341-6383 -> 1.08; 7.46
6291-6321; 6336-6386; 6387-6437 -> -4.10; 7.07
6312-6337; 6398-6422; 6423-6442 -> 0.47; 7.1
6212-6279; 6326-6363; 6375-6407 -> -2.58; 7.19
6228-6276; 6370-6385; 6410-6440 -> -0.94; 7.14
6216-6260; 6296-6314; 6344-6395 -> -0.05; 7.36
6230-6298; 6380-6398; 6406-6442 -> -0.14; 7.05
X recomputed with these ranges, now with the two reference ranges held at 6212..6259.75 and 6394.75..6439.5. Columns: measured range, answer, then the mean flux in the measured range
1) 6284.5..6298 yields 0.00 mag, 7.22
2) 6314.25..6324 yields -0.01 mag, 7.22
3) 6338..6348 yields -0.13 mag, 8.02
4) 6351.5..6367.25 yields -0.04 mag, 7.38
